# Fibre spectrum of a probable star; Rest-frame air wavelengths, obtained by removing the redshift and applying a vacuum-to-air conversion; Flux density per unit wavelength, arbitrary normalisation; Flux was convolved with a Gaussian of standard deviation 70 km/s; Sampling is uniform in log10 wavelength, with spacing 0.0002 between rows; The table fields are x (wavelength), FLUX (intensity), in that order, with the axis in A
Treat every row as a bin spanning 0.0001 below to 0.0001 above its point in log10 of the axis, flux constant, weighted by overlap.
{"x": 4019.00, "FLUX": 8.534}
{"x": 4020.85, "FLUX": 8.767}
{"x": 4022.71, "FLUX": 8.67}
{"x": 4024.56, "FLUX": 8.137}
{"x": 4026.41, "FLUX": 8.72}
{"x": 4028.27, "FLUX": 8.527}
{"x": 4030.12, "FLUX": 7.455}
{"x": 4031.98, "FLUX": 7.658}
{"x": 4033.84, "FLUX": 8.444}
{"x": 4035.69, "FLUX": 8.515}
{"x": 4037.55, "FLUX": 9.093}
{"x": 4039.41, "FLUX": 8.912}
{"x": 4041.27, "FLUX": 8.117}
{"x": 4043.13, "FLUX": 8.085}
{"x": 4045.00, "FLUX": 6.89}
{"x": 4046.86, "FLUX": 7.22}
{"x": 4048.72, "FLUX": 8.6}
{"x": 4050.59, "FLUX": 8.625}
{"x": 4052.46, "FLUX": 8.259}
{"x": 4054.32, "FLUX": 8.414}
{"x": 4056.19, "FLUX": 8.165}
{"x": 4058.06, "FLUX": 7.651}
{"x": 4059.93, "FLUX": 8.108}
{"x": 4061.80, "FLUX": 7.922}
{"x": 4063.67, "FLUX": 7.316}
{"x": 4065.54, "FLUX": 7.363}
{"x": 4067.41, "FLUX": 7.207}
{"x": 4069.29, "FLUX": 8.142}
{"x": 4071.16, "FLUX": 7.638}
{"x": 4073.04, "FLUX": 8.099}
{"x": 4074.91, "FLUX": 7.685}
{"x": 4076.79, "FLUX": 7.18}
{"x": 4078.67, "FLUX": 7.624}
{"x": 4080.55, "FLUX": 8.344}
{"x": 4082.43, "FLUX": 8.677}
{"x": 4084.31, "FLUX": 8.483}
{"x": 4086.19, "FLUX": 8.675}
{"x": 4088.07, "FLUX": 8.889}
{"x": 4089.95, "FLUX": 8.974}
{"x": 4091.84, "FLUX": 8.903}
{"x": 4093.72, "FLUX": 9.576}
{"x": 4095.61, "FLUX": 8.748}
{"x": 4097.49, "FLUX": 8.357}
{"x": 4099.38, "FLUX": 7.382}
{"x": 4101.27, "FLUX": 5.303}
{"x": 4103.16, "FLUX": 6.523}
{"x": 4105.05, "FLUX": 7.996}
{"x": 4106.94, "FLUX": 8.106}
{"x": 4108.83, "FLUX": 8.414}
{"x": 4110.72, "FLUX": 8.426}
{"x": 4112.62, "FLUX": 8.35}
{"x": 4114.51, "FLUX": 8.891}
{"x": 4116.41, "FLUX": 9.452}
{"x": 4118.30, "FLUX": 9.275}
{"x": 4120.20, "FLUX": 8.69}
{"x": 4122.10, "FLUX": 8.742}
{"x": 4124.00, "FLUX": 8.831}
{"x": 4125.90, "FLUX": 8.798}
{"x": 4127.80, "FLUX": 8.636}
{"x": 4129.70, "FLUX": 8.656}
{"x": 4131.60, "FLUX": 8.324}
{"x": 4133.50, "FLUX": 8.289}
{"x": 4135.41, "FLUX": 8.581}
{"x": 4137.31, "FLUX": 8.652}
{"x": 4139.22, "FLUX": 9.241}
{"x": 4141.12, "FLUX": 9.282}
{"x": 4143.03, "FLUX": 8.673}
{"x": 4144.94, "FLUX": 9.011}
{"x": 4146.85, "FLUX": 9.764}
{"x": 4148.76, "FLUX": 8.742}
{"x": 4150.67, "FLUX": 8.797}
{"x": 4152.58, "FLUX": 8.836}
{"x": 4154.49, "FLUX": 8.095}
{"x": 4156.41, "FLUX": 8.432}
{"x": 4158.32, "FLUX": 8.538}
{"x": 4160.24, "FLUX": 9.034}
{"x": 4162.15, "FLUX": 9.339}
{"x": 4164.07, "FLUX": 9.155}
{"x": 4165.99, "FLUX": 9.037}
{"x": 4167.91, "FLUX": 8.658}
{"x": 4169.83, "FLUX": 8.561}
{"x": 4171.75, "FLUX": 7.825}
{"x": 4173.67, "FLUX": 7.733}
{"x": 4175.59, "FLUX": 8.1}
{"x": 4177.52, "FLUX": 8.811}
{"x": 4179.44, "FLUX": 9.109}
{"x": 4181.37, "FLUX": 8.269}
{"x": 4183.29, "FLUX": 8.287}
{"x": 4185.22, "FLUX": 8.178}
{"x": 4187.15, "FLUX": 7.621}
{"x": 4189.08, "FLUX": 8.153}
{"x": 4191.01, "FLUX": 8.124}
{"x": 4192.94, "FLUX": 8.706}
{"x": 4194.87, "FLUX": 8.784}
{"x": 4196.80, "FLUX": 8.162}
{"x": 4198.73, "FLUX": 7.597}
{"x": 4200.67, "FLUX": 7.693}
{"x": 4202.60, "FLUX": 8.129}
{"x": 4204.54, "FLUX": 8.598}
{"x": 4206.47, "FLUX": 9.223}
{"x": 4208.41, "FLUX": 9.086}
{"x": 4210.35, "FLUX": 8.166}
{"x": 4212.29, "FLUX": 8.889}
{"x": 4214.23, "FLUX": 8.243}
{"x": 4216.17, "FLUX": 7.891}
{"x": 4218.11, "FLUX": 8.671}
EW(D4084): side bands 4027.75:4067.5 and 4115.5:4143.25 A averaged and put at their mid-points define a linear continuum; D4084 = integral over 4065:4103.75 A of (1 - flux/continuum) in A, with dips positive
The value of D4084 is 1.7 A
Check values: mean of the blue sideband 8.04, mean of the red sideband 8.81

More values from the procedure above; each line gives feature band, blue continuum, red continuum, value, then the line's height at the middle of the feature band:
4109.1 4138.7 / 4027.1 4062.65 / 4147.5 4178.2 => -0.9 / 8.46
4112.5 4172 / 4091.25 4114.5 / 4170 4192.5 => -5.0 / 8.13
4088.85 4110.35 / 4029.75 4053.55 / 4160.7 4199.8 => 0.6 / 8.27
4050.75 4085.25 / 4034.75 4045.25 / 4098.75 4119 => 1.2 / 8.22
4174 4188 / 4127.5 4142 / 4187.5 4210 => 0.2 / 8.46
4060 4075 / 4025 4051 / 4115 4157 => 1.2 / 8.38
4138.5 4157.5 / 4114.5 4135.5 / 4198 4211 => -0.5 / 8.65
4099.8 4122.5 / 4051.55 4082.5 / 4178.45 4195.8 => -0.3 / 8.04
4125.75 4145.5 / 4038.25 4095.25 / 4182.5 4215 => -1.2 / 8.24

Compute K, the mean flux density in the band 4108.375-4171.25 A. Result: 8.79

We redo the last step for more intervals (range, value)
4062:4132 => 8.23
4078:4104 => 8.19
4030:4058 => 8.17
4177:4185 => 8.57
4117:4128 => 8.86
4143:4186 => 8.65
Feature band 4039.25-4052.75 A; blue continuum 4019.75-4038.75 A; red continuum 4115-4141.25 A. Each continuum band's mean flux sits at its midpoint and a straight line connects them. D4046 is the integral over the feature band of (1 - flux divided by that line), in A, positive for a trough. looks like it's 0.70 A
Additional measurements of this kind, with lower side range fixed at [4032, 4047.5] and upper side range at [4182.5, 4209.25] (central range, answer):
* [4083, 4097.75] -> -1.2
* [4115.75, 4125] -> -0.8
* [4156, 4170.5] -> -1.0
